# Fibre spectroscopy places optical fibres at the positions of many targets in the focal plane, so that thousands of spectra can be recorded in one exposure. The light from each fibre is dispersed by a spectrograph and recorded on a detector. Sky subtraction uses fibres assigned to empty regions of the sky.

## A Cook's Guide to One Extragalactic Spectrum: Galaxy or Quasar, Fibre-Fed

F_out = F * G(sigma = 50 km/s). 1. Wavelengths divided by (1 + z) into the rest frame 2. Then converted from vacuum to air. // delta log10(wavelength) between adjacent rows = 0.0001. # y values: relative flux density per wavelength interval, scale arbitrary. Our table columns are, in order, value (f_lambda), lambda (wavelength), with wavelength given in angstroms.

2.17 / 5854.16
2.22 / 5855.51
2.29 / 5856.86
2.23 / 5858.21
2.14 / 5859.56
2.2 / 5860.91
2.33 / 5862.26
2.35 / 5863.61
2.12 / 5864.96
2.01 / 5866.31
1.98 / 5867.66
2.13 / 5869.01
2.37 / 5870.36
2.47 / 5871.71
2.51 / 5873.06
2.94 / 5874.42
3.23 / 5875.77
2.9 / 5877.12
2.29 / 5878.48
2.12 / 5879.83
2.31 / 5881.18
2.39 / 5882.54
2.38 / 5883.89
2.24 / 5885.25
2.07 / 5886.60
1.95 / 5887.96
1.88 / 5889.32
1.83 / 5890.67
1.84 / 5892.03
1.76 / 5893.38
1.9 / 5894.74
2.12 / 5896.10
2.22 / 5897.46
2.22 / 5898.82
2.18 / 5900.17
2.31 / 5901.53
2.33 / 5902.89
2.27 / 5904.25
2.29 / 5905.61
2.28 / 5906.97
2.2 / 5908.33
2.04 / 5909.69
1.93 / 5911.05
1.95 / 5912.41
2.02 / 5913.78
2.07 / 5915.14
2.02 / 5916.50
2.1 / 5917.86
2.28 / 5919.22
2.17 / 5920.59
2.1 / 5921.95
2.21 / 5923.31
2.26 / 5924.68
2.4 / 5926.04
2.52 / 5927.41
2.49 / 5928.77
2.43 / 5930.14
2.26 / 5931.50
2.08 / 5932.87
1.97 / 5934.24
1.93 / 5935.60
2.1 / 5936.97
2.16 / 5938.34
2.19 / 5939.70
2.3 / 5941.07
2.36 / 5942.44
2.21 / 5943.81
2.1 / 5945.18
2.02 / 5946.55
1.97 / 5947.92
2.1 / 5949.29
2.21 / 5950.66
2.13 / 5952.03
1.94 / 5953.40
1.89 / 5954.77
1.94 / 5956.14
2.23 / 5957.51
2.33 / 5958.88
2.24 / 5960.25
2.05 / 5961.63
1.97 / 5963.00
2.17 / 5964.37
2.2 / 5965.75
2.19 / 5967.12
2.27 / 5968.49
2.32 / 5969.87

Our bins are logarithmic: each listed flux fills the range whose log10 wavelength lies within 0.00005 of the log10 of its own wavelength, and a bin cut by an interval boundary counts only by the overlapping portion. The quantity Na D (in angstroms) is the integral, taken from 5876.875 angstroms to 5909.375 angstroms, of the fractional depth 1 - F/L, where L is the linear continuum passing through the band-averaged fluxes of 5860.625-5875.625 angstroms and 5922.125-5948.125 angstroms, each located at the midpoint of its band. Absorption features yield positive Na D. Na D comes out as 1.8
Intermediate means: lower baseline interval 2.35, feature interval 2.17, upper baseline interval 2.21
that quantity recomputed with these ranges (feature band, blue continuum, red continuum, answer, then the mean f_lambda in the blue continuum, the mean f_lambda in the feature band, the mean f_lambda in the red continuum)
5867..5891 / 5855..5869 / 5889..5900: -2.98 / 2.18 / 2.34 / 1.99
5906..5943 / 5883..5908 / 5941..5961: -0.99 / 2.12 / 2.18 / 2.13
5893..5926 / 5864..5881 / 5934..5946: 1.87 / 2.42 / 2.14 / 2.15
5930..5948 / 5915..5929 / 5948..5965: 0.18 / 2.24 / 2.15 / 2.1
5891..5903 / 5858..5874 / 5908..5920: 0.28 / 2.25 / 2.08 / 2.06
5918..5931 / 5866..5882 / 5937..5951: -0.41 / 2.45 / 2.31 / 2.16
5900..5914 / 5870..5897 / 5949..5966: 0.33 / 2.27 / 2.17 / 2.11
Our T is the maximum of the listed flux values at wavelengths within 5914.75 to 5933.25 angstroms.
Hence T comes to 2.52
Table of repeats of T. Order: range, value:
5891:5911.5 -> 2.33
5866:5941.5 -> 3.23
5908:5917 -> 2.2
